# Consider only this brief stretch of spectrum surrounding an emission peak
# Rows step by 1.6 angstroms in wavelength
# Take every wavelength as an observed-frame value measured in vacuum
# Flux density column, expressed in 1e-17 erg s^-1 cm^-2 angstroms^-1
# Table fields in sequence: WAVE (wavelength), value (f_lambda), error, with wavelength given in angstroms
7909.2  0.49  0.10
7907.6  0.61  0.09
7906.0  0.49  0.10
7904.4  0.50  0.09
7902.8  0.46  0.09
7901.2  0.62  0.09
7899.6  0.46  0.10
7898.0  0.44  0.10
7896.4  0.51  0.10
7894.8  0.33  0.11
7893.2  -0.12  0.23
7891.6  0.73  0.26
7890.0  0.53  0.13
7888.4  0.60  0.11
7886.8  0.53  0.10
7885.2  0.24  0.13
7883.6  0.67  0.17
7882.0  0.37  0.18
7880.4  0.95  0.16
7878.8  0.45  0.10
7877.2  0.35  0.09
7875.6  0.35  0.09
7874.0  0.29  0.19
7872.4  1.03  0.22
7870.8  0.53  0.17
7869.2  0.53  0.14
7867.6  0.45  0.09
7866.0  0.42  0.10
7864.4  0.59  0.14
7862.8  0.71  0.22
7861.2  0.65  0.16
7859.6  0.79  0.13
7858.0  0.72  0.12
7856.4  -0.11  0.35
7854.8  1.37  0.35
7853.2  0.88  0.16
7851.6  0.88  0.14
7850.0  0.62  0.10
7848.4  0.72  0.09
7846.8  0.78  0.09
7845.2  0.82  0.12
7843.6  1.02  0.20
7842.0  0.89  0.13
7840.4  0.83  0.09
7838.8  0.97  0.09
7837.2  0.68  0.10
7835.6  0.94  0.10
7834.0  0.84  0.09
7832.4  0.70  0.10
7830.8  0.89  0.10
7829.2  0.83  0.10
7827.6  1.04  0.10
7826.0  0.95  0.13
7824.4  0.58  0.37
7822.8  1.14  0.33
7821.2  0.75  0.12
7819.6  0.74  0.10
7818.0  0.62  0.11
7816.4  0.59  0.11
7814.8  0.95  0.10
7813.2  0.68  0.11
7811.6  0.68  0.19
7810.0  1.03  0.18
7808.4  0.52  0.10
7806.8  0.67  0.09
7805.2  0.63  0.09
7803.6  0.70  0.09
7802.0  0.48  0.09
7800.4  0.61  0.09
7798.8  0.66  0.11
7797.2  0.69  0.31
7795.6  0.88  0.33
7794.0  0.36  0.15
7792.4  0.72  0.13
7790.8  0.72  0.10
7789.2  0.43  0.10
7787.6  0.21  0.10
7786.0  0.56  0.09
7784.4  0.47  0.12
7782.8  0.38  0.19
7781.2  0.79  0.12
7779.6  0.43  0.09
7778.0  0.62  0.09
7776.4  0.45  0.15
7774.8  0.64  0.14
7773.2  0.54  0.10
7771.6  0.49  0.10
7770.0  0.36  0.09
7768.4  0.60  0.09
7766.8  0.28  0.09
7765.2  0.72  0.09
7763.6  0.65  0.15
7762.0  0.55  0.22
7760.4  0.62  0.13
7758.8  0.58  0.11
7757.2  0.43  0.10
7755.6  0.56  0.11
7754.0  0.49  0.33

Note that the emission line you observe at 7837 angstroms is Mg II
